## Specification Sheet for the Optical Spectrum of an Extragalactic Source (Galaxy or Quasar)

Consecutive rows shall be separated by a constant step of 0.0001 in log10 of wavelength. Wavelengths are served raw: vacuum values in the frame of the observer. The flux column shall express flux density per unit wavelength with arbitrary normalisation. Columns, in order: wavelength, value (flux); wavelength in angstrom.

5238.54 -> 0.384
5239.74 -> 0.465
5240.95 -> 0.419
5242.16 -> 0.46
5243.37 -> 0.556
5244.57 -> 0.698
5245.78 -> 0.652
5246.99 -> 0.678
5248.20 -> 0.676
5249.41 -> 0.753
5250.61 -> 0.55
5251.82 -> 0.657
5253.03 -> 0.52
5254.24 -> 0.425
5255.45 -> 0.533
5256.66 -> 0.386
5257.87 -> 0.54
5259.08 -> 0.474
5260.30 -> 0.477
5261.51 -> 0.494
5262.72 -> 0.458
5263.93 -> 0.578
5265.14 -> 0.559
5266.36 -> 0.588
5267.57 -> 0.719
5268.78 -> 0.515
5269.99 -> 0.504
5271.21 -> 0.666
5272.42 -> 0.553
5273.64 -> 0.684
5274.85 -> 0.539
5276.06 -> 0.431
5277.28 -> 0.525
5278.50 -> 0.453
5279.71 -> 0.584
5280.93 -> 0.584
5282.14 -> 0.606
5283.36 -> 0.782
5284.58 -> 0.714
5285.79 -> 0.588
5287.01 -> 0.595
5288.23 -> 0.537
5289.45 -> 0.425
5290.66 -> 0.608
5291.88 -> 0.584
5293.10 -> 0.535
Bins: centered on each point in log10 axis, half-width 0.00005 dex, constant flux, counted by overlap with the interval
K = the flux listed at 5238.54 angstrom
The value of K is 0.384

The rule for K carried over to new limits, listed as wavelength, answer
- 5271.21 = 0.666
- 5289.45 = 0.425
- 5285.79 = 0.588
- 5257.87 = 0.54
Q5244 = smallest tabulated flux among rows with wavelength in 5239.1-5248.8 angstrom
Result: 0.419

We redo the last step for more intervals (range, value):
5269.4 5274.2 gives 0.504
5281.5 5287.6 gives 0.588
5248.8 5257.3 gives 0.386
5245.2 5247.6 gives 0.652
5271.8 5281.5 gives 0.431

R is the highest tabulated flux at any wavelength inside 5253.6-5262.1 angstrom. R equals 0.54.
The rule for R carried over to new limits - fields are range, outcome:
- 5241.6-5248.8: 0.698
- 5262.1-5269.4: 0.719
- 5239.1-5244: 0.556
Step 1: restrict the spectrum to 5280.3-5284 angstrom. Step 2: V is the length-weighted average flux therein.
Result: 0.657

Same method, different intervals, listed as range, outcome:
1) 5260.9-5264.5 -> 0.51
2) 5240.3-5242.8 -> 0.44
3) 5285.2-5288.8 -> 0.573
